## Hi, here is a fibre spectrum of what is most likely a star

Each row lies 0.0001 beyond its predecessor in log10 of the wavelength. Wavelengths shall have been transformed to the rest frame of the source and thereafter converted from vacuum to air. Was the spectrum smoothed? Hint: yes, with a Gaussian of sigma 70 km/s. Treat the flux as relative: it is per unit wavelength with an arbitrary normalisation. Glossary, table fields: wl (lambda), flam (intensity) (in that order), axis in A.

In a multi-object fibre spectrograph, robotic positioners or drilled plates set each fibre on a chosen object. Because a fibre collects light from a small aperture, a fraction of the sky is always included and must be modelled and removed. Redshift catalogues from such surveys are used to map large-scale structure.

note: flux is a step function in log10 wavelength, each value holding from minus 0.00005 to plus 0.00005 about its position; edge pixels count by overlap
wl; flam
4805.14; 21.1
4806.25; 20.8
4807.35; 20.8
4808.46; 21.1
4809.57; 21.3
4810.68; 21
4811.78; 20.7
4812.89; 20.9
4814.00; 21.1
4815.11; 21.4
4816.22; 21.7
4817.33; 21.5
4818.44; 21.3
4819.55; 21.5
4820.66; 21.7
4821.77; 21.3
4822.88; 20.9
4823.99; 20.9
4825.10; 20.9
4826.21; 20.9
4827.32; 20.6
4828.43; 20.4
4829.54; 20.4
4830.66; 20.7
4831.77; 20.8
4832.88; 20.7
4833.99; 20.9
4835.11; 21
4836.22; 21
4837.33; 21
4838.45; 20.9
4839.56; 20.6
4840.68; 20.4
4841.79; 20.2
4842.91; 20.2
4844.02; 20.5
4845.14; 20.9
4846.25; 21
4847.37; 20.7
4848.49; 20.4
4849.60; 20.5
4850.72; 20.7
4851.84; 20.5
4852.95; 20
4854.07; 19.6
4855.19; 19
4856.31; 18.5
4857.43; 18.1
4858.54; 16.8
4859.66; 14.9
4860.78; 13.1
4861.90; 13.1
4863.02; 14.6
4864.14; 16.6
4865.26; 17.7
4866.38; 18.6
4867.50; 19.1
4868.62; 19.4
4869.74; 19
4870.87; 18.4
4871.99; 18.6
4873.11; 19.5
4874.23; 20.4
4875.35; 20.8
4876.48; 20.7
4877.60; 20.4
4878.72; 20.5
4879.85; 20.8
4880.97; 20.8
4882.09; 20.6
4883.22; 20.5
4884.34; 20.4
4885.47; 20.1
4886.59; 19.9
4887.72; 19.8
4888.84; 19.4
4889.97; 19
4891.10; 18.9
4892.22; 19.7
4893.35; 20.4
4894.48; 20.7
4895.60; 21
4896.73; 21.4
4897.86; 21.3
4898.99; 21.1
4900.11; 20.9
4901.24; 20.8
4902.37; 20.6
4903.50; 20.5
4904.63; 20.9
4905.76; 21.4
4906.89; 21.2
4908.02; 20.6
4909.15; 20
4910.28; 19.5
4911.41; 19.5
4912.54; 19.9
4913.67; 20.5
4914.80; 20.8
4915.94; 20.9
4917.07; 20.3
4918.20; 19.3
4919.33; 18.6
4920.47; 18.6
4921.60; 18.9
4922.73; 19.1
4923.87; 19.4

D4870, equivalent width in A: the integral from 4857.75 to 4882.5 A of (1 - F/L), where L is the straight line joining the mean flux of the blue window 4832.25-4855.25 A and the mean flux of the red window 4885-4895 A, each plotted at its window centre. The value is 2.1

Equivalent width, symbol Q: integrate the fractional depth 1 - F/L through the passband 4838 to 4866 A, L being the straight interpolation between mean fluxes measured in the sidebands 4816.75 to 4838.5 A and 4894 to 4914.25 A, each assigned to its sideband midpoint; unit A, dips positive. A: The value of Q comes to 2.8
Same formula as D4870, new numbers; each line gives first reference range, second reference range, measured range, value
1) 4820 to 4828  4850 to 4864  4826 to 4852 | -1.75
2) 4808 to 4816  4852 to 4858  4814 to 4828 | -0.35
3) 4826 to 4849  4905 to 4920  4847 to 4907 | 2.75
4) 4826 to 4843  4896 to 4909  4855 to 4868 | 2.62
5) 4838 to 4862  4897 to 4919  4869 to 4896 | -0.07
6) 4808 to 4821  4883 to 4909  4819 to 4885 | 3.69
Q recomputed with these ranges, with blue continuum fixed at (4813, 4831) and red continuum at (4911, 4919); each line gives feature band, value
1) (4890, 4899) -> -0.04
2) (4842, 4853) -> 0.14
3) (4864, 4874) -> 0.93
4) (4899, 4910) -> -0.27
